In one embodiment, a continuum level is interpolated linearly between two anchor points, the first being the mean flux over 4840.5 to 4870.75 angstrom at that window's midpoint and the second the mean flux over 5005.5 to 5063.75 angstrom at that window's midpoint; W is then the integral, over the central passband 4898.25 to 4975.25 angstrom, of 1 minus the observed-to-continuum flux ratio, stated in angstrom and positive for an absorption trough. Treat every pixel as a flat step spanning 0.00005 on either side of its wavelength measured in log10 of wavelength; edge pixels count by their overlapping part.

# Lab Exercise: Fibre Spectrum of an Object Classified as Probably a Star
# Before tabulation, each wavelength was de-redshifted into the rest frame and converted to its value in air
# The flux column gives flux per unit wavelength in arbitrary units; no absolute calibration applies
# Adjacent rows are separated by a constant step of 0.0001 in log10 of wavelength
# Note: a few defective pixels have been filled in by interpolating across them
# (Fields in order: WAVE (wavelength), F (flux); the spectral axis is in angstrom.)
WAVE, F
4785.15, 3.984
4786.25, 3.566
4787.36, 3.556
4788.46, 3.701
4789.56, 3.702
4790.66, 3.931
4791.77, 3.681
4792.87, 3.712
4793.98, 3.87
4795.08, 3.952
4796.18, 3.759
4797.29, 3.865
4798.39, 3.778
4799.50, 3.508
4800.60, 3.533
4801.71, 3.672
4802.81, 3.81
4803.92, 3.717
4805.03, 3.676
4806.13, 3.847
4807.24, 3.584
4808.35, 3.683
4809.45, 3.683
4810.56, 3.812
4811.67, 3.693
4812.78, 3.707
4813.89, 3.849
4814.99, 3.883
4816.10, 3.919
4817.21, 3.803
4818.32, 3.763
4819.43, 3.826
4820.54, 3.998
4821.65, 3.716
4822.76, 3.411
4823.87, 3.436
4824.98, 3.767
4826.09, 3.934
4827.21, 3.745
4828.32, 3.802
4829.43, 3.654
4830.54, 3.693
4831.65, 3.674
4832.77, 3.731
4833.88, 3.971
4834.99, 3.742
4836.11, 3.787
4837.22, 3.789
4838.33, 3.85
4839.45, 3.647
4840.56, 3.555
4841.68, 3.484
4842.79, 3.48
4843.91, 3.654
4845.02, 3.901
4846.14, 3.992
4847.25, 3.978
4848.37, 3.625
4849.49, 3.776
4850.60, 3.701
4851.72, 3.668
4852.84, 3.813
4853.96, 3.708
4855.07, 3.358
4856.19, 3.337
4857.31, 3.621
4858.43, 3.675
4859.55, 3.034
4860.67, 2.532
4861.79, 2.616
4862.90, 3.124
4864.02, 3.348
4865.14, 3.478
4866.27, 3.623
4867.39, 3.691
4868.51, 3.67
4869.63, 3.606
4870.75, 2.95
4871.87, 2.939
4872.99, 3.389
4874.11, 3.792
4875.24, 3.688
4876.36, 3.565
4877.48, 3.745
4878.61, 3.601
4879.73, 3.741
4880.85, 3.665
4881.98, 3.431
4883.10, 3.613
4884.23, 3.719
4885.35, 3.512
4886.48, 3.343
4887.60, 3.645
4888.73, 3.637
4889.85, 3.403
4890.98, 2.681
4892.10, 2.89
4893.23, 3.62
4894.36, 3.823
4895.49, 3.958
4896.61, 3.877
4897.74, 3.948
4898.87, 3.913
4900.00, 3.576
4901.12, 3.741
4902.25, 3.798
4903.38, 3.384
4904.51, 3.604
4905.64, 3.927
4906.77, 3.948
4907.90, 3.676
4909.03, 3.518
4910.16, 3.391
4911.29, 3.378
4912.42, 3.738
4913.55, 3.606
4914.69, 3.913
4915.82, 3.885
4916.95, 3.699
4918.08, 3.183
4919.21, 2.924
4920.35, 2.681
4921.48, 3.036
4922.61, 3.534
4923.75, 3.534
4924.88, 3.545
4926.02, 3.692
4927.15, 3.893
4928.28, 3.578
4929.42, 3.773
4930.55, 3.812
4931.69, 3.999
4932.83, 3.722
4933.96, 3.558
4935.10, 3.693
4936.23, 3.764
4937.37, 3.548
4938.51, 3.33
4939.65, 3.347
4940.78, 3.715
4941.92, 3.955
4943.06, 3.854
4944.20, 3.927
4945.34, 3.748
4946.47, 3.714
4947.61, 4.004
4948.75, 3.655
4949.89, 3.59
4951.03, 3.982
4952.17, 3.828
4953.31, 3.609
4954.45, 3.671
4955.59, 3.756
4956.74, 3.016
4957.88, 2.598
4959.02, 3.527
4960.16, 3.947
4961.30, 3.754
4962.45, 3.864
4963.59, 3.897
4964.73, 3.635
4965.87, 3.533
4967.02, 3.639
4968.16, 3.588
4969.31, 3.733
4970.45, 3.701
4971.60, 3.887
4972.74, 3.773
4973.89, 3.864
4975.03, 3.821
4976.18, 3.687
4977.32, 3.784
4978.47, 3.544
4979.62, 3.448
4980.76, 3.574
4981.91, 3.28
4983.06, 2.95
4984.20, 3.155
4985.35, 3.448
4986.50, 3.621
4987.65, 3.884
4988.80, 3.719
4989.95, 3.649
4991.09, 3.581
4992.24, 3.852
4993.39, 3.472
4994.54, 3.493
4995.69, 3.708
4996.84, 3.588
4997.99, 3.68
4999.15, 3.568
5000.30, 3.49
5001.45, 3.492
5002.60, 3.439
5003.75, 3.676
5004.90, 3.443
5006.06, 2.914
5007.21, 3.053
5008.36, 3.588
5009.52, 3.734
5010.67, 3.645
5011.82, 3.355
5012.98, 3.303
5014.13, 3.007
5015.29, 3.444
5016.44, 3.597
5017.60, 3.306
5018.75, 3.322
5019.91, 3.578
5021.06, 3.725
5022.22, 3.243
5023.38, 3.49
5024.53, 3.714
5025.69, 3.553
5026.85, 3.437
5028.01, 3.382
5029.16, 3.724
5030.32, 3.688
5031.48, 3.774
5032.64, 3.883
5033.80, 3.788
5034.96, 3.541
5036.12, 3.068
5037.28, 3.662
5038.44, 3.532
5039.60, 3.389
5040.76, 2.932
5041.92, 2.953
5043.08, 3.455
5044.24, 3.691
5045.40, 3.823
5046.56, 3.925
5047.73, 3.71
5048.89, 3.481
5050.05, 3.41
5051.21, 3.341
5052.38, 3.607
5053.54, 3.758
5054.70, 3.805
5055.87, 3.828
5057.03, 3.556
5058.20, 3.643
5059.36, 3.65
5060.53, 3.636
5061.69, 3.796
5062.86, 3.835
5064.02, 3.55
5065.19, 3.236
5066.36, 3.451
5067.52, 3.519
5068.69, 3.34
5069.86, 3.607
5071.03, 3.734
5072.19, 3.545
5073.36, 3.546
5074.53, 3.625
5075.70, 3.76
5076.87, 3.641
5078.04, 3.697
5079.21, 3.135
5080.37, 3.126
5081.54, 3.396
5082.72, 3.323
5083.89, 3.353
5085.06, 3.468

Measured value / -2.7 angstrom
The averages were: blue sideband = 3.51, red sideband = 3.53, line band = 3.64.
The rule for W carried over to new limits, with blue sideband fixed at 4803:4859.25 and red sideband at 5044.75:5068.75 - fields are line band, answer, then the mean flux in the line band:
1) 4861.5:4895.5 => 2.1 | 3.47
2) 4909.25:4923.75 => 1.0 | 3.42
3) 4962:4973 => -0.2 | 3.72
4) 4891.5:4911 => 0.1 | 3.68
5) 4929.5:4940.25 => 0.1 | 3.65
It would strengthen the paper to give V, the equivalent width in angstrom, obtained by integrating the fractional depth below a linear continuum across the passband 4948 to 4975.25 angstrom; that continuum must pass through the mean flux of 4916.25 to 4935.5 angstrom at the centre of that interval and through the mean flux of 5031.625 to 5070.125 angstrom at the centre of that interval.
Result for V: -1.0 angstrom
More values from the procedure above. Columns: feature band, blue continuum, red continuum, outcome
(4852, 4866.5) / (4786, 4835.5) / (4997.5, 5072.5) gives 1.4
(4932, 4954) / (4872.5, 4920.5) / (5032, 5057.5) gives -0.9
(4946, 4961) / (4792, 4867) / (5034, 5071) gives -0.1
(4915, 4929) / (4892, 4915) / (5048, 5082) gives 0.9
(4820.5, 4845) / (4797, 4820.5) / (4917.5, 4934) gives 0.0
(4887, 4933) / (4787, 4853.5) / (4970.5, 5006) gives 0.8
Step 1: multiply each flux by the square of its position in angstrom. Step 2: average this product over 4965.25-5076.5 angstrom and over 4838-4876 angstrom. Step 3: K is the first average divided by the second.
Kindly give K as 1.08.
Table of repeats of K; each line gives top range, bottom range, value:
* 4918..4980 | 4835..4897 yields 1.06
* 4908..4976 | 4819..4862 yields 1.04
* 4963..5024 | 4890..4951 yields 1.01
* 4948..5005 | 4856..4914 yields 1.06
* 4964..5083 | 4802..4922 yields 1.05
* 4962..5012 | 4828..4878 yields 1.06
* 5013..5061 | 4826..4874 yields 1.07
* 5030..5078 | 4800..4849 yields 1.05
